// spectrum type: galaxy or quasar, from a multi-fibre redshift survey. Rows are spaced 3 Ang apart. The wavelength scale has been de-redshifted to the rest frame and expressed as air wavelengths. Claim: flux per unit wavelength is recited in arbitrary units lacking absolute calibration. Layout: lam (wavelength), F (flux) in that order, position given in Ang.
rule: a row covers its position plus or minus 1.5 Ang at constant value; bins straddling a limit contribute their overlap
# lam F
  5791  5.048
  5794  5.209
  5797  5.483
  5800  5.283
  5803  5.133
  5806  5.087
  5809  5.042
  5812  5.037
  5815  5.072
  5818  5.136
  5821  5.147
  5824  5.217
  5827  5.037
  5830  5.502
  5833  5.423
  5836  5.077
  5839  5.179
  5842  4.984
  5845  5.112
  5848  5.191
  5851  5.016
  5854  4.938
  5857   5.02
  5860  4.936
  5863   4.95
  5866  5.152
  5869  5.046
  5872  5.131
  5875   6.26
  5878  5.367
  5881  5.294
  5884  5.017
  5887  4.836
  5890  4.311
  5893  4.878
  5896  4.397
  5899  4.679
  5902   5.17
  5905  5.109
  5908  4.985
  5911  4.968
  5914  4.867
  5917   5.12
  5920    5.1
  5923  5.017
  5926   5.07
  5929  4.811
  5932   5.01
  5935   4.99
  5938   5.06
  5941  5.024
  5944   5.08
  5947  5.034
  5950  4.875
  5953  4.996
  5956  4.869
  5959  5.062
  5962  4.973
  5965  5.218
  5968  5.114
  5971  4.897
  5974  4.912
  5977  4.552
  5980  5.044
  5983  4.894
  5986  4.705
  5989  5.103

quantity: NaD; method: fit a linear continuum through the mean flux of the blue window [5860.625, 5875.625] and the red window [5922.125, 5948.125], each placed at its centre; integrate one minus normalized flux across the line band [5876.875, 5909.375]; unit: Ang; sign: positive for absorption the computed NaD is 1.5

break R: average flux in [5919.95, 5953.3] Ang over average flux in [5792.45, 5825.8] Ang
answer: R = 0.97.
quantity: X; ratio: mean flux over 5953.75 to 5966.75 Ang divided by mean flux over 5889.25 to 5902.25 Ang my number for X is 1.08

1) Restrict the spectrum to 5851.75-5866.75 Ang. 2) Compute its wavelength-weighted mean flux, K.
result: 4.99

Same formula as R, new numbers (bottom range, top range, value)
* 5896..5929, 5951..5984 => 1.00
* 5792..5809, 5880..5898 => 0.91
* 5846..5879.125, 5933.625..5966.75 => 0.97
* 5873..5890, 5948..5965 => 0.95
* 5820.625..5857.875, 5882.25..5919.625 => 0.95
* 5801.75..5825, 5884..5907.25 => 0.94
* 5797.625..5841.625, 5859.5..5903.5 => 0.97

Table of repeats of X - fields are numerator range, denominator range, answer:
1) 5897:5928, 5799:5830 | 0.97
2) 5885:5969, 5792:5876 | 0.96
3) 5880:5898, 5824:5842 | 0.91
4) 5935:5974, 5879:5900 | 1.05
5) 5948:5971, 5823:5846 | 0.96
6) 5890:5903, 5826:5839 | 0.90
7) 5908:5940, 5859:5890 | 0.97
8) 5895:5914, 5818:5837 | 0.94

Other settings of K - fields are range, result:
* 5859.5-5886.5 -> 5.24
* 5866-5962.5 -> 5.02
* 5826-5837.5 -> 5.27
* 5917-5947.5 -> 5.02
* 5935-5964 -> 5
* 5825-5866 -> 5.11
